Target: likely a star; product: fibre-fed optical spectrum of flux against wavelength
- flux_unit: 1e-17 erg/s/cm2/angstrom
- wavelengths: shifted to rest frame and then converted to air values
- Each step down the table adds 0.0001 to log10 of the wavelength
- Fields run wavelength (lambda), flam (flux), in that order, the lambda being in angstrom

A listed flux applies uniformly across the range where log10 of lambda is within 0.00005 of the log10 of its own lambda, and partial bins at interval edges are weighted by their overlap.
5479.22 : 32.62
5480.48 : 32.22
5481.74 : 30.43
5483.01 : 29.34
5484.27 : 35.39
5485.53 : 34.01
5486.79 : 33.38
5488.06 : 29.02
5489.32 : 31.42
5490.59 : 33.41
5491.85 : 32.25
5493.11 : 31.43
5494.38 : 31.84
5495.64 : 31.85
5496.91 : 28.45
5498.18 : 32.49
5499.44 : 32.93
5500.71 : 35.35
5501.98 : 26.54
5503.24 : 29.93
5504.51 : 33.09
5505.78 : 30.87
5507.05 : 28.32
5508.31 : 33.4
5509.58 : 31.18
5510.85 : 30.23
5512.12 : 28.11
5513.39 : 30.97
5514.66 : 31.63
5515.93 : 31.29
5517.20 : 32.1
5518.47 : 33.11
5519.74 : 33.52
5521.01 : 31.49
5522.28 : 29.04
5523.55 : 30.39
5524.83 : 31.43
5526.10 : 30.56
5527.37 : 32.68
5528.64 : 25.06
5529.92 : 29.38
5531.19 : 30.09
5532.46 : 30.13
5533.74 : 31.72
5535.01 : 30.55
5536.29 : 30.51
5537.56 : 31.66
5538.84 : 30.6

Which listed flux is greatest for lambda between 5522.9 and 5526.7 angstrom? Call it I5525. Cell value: 31.43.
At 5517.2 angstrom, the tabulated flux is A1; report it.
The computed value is 32.1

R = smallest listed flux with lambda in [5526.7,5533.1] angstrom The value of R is 25.06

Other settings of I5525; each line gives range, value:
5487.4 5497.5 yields 33.41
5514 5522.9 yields 33.52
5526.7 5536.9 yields 32.68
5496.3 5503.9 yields 35.35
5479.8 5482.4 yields 32.22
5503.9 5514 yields 33.4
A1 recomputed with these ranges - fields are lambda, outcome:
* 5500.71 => 35.35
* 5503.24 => 29.93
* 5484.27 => 35.39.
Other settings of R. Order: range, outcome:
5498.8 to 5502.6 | 26.54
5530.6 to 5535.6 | 30.09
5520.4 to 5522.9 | 29.04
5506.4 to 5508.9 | 28.32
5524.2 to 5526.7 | 30.56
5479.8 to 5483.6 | 29.34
